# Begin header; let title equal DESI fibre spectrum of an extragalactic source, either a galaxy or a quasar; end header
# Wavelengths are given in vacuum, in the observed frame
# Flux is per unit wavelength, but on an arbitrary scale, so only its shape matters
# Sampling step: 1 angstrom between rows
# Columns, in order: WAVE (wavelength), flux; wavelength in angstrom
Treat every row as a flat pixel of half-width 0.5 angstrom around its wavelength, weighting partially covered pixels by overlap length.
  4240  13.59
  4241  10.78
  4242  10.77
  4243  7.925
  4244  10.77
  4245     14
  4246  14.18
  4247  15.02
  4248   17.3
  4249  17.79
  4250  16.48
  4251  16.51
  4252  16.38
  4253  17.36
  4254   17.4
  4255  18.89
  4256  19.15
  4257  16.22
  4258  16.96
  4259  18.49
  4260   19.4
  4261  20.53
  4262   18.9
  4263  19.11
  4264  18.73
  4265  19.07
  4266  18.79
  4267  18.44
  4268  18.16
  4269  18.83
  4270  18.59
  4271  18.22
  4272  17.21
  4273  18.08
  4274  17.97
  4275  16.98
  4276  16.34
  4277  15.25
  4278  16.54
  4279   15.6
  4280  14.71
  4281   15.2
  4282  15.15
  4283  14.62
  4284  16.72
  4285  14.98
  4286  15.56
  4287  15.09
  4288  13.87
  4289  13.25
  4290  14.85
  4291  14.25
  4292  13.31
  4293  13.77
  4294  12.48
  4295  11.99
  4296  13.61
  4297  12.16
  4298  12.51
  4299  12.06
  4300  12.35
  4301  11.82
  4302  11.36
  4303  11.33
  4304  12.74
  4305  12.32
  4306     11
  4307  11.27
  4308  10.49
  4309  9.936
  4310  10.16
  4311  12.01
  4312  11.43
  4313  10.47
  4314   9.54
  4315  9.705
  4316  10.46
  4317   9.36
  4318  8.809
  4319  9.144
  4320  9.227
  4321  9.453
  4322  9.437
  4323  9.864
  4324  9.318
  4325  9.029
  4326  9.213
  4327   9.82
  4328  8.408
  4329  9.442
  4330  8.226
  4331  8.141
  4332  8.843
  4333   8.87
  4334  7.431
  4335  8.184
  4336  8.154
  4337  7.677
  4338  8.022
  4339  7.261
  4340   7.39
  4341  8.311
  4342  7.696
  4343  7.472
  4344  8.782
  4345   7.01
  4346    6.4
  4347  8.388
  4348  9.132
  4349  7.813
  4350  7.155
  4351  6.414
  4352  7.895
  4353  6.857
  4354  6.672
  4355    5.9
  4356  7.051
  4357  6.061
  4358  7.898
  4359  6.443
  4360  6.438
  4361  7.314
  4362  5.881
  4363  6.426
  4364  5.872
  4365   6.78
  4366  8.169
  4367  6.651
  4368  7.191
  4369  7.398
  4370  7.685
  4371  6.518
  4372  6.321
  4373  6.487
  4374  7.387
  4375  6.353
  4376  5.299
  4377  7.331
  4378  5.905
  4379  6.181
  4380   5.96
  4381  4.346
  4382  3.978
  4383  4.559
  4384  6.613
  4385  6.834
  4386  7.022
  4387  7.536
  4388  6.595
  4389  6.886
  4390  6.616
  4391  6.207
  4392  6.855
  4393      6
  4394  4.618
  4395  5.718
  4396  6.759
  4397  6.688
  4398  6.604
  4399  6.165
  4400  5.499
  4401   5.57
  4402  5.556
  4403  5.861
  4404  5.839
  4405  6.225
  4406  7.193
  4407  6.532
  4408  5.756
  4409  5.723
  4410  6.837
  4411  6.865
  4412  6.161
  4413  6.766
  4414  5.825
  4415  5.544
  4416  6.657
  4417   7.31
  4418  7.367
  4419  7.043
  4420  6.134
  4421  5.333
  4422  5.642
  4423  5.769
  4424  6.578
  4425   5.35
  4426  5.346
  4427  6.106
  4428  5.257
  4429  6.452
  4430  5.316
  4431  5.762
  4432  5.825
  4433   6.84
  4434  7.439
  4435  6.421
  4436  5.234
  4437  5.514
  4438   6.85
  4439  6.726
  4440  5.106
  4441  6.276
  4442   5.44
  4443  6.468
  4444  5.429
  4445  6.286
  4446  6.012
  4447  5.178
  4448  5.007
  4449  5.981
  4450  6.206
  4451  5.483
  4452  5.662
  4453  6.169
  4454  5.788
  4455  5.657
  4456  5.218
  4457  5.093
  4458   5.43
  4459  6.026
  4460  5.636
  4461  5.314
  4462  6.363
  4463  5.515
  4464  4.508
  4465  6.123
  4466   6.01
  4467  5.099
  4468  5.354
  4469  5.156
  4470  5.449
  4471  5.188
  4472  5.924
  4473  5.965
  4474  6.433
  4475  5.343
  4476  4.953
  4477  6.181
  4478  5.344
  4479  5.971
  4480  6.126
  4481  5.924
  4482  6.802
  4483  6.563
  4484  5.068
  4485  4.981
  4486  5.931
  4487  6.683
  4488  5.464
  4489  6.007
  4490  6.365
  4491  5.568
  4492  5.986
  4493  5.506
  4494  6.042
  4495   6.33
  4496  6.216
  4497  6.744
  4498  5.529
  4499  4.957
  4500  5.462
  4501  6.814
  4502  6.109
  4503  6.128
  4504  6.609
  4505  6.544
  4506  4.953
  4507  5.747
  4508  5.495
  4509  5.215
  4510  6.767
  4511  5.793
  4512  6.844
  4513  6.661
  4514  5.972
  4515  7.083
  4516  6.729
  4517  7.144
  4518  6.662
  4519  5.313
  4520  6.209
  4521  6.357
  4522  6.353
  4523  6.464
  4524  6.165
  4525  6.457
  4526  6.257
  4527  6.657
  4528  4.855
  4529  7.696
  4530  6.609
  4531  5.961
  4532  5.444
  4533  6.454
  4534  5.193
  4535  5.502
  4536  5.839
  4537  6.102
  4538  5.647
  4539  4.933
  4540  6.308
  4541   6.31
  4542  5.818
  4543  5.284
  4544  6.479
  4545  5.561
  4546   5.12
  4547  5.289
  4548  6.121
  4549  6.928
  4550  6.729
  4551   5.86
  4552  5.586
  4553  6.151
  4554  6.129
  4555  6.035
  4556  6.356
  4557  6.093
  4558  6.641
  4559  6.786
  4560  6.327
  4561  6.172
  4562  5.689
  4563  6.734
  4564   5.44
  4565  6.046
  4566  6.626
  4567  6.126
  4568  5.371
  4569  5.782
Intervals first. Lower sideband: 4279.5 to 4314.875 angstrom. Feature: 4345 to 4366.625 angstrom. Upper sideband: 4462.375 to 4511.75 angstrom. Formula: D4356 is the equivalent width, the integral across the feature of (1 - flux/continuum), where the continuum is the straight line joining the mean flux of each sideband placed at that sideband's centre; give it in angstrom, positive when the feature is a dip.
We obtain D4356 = 7.4 angstrom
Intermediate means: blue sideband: 12.8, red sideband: 5.82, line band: 7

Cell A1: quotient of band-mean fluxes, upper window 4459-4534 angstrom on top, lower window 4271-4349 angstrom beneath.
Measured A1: 0.53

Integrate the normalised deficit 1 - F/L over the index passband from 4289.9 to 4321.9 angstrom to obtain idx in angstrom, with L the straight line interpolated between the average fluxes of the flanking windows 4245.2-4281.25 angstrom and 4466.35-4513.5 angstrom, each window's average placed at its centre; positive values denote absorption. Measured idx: 8.3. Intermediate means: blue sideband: 17.5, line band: 11.4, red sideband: 5.88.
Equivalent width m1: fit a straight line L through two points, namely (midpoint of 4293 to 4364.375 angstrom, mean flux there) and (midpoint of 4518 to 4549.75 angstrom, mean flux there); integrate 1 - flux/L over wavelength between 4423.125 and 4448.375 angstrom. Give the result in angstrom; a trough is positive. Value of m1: 5.2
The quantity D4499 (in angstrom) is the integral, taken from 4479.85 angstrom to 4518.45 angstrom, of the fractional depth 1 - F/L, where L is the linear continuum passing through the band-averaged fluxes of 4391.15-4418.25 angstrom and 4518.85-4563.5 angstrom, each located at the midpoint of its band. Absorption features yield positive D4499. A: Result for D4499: 0.2 angstrom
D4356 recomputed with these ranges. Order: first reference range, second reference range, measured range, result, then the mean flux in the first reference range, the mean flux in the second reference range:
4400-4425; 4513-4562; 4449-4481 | 2.8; 6.22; 6.13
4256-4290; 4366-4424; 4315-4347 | 9.1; 17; 6.3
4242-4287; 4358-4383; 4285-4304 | 0.9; 16.7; 6.42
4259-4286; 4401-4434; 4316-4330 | 4.4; 17.4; 6.16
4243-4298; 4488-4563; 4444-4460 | 5.9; 16.2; 6.08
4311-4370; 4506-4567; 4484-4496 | 1.3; 8.1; 6.11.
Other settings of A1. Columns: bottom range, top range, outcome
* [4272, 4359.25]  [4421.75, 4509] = 0.54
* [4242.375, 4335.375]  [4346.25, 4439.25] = 0.47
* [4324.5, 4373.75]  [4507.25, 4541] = 0.82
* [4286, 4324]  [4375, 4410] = 0.53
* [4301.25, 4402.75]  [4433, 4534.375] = 0.76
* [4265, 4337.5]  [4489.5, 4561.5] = 0.49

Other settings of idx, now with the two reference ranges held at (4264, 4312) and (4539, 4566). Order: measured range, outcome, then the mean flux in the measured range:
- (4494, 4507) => 2.86 angstrom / 6.02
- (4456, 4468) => 4.58 angstrom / 5.53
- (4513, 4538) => 2.54 angstrom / 6.23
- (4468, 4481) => 4.38 angstrom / 5.67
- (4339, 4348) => 3.53 angstrom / 7.74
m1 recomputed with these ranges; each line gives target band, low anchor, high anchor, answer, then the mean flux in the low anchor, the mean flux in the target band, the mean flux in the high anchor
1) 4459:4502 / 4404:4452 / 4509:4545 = 2.4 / 6.09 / 5.79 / 6.16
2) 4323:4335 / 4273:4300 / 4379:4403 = 2.5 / 14.6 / 8.81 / 6.05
